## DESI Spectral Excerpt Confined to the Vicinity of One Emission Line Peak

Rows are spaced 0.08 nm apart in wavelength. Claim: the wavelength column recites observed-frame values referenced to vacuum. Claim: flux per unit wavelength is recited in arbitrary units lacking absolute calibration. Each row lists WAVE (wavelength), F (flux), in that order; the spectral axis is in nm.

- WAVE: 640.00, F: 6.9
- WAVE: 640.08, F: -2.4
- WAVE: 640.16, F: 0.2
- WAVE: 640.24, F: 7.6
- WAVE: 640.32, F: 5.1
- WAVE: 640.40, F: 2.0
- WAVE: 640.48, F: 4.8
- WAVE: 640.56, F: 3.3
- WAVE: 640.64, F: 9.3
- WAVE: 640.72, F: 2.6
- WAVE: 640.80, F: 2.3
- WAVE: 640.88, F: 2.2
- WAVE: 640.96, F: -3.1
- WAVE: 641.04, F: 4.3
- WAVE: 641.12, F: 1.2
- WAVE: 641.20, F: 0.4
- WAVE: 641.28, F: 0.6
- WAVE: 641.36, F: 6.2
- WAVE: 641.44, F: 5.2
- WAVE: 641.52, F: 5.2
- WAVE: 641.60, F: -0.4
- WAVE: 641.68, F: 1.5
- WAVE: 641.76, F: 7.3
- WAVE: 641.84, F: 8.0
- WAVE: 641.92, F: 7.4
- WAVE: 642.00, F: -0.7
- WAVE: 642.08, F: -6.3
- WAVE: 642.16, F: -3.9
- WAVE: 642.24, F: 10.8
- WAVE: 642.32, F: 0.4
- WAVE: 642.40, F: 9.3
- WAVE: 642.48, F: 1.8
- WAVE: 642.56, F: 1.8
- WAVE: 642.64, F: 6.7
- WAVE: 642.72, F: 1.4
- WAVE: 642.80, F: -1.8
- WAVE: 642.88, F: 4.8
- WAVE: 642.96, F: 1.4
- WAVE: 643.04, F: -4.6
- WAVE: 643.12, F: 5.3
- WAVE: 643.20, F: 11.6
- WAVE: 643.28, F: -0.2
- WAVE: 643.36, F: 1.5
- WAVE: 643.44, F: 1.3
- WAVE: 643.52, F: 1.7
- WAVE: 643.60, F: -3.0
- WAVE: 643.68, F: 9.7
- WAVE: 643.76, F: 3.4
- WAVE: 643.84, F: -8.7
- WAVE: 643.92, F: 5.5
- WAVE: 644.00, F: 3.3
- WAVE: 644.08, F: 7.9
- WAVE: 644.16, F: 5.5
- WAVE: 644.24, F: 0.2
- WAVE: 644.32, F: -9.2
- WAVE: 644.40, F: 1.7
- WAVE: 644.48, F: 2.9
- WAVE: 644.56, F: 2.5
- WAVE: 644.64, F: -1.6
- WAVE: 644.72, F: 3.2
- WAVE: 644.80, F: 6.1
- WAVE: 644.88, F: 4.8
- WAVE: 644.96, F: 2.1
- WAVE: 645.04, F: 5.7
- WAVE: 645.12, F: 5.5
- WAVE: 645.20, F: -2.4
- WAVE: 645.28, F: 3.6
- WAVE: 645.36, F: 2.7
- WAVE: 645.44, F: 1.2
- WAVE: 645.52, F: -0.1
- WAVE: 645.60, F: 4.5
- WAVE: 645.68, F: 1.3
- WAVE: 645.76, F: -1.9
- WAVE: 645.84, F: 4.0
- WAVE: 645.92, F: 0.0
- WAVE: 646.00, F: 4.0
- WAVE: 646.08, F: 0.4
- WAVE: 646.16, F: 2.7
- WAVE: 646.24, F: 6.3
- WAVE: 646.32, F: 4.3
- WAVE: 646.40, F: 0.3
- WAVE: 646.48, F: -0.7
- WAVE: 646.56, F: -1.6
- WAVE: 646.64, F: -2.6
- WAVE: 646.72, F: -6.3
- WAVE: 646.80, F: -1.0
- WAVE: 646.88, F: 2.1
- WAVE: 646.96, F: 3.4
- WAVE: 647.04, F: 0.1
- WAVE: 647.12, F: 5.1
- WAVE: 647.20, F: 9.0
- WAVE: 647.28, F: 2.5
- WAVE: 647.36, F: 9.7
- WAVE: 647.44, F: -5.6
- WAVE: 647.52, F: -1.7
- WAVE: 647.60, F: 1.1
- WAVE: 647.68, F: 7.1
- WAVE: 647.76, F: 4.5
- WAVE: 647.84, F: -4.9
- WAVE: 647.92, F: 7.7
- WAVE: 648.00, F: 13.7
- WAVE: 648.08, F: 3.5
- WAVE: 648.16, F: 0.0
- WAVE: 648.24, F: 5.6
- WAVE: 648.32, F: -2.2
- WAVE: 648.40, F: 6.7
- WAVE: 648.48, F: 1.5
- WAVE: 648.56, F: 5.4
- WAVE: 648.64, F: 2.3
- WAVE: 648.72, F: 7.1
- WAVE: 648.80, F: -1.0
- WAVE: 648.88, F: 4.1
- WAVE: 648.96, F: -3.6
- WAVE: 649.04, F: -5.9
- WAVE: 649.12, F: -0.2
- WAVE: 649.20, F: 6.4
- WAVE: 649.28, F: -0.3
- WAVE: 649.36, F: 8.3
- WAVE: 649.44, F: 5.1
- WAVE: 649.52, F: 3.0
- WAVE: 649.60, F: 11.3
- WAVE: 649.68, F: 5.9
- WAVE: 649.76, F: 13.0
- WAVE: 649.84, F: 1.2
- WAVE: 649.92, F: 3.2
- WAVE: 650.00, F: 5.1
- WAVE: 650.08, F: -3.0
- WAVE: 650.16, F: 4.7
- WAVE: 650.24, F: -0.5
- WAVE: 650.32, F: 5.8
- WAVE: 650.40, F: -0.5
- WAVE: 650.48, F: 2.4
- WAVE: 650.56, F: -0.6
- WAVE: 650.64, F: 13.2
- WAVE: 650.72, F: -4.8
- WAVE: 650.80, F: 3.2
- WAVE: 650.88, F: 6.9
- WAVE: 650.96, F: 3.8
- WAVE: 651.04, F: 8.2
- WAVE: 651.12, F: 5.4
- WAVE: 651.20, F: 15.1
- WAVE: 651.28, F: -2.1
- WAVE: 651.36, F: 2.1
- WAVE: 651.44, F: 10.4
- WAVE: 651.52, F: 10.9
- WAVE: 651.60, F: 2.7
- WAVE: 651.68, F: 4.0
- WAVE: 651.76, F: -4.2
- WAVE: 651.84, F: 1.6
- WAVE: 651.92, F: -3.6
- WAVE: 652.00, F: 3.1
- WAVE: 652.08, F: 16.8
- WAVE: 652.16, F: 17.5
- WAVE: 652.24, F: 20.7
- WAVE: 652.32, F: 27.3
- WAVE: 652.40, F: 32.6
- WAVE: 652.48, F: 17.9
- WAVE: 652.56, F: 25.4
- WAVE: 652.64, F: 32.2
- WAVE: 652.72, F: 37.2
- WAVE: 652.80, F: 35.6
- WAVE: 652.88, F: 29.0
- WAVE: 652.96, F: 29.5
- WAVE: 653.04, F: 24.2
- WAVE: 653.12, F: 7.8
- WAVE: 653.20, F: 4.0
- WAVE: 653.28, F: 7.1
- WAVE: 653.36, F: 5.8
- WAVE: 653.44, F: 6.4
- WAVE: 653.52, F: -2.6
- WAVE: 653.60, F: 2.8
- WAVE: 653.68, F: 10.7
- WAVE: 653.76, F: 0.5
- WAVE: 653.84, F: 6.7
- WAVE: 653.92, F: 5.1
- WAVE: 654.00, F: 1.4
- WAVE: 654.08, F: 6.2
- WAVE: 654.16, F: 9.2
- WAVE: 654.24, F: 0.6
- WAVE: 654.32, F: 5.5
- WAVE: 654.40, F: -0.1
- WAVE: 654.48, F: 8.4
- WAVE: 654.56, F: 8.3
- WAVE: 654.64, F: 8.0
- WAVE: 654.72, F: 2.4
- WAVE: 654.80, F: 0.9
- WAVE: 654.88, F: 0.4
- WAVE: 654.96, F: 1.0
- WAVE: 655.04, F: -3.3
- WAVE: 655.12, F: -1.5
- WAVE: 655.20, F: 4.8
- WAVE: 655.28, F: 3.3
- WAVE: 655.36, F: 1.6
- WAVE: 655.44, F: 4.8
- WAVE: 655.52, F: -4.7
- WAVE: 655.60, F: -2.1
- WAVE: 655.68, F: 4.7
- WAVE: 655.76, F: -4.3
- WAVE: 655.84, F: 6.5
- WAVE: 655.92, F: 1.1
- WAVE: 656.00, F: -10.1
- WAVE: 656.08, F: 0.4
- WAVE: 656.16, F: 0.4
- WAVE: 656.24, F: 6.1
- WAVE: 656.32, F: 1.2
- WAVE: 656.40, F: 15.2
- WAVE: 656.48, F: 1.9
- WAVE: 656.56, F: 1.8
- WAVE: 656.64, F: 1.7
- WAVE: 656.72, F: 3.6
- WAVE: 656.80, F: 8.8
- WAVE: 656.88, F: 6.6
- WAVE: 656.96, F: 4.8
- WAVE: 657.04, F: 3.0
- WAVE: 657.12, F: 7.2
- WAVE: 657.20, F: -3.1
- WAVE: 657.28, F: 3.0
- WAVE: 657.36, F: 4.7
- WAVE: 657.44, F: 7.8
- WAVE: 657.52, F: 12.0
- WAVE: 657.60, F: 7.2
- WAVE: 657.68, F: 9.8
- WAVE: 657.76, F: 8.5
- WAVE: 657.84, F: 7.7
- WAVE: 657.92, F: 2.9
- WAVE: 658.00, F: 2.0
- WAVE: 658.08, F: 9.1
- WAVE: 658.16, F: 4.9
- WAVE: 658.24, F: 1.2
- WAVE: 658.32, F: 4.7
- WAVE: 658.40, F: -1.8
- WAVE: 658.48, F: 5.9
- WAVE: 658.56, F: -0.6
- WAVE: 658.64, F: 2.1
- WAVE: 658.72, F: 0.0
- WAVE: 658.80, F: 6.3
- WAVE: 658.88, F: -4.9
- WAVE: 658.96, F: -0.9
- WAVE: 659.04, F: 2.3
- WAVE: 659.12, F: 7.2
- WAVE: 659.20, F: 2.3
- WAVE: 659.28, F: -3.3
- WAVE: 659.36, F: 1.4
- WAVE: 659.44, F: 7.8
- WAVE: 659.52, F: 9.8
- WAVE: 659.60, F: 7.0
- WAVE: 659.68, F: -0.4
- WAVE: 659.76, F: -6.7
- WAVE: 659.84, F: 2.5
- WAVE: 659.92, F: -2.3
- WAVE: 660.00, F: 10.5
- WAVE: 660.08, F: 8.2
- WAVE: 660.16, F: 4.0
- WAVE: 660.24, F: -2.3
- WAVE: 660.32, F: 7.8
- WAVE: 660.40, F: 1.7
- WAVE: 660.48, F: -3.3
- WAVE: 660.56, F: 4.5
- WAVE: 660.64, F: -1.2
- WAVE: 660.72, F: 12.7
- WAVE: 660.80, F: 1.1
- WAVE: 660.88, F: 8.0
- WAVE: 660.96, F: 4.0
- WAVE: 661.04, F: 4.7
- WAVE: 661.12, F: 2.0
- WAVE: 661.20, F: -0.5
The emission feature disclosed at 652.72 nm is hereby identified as [O II]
